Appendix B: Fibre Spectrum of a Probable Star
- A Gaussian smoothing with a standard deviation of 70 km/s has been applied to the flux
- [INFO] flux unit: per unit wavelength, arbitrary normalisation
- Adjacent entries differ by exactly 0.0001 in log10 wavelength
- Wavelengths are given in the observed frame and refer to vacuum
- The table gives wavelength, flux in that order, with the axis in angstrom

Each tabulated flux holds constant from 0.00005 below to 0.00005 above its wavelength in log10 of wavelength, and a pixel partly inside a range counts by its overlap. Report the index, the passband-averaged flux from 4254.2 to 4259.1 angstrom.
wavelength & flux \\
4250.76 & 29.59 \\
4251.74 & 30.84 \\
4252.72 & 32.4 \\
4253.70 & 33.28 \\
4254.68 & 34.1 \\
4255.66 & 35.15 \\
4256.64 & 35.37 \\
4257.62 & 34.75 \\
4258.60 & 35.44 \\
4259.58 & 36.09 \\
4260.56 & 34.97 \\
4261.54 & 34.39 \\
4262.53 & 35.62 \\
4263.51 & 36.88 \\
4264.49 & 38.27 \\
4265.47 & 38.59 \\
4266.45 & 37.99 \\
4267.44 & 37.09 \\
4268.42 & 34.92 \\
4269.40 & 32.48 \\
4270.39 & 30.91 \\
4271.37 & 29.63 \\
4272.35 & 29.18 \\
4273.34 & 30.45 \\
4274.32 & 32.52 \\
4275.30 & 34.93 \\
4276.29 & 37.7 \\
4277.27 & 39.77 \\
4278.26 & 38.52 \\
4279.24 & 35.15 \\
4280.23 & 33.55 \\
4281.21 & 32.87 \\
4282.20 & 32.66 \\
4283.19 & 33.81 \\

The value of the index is 35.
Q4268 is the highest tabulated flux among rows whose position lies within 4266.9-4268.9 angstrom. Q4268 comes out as 37.09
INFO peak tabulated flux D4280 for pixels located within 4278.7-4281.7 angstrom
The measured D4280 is 35.15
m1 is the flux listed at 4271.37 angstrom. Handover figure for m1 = 29.63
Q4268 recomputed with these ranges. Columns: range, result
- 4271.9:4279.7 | 39.77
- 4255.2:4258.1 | 35.37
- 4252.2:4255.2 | 34.1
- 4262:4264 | 36.88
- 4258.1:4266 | 38.59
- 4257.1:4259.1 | 35.44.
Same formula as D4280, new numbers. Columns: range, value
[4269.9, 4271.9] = 30.91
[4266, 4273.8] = 37.99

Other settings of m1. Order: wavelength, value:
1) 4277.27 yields 39.77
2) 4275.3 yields 34.93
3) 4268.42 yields 34.92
